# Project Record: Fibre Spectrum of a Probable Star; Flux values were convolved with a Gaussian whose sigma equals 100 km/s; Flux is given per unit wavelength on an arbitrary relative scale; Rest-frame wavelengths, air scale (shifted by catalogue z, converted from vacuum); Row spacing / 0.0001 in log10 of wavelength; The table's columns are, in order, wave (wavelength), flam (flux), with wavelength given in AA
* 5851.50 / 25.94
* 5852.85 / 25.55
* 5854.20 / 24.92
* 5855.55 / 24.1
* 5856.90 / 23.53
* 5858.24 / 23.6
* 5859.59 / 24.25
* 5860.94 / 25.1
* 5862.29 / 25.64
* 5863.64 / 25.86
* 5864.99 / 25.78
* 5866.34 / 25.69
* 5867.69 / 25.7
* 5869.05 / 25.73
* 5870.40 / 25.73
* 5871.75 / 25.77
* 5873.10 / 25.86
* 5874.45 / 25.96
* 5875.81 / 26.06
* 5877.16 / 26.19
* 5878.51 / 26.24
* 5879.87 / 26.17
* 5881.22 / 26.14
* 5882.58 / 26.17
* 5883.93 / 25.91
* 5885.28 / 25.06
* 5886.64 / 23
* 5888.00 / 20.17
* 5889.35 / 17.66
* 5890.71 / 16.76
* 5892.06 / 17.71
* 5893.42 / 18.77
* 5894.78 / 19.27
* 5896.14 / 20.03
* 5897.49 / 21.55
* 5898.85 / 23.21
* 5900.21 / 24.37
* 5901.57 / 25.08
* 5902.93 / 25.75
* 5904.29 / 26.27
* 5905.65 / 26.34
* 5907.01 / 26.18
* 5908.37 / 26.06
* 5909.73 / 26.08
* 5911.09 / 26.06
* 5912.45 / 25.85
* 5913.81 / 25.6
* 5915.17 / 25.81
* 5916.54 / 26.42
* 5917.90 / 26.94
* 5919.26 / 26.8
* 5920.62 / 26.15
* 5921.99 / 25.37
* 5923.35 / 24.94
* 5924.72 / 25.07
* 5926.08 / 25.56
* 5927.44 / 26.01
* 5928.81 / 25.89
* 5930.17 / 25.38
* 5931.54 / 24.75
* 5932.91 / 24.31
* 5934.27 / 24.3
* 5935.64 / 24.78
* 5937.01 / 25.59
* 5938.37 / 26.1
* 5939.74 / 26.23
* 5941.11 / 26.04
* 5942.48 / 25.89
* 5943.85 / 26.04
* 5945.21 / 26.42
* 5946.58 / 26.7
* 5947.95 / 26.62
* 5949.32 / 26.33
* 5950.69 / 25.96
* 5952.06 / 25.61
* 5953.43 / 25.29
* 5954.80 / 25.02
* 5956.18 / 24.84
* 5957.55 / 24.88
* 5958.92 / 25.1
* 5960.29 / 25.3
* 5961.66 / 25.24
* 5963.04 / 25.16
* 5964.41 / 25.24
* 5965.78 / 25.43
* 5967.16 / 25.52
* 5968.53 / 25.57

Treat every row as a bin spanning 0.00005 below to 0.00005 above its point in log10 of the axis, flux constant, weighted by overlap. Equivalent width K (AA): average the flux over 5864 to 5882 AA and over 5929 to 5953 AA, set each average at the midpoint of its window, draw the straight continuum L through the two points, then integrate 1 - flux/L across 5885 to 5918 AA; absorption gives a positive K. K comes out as 3.15 AA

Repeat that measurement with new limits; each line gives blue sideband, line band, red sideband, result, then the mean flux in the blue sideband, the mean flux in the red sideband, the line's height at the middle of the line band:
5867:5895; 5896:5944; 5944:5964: -1.34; 23.7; 25.6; 24.7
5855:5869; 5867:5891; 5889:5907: -1.01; 25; 22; 23.6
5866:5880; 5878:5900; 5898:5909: 2.99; 25.9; 25.3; 25.6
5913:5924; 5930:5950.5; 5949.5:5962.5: -0.11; 26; 25.3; 25.6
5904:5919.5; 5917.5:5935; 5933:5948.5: 0.36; 26.2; 25.8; 26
